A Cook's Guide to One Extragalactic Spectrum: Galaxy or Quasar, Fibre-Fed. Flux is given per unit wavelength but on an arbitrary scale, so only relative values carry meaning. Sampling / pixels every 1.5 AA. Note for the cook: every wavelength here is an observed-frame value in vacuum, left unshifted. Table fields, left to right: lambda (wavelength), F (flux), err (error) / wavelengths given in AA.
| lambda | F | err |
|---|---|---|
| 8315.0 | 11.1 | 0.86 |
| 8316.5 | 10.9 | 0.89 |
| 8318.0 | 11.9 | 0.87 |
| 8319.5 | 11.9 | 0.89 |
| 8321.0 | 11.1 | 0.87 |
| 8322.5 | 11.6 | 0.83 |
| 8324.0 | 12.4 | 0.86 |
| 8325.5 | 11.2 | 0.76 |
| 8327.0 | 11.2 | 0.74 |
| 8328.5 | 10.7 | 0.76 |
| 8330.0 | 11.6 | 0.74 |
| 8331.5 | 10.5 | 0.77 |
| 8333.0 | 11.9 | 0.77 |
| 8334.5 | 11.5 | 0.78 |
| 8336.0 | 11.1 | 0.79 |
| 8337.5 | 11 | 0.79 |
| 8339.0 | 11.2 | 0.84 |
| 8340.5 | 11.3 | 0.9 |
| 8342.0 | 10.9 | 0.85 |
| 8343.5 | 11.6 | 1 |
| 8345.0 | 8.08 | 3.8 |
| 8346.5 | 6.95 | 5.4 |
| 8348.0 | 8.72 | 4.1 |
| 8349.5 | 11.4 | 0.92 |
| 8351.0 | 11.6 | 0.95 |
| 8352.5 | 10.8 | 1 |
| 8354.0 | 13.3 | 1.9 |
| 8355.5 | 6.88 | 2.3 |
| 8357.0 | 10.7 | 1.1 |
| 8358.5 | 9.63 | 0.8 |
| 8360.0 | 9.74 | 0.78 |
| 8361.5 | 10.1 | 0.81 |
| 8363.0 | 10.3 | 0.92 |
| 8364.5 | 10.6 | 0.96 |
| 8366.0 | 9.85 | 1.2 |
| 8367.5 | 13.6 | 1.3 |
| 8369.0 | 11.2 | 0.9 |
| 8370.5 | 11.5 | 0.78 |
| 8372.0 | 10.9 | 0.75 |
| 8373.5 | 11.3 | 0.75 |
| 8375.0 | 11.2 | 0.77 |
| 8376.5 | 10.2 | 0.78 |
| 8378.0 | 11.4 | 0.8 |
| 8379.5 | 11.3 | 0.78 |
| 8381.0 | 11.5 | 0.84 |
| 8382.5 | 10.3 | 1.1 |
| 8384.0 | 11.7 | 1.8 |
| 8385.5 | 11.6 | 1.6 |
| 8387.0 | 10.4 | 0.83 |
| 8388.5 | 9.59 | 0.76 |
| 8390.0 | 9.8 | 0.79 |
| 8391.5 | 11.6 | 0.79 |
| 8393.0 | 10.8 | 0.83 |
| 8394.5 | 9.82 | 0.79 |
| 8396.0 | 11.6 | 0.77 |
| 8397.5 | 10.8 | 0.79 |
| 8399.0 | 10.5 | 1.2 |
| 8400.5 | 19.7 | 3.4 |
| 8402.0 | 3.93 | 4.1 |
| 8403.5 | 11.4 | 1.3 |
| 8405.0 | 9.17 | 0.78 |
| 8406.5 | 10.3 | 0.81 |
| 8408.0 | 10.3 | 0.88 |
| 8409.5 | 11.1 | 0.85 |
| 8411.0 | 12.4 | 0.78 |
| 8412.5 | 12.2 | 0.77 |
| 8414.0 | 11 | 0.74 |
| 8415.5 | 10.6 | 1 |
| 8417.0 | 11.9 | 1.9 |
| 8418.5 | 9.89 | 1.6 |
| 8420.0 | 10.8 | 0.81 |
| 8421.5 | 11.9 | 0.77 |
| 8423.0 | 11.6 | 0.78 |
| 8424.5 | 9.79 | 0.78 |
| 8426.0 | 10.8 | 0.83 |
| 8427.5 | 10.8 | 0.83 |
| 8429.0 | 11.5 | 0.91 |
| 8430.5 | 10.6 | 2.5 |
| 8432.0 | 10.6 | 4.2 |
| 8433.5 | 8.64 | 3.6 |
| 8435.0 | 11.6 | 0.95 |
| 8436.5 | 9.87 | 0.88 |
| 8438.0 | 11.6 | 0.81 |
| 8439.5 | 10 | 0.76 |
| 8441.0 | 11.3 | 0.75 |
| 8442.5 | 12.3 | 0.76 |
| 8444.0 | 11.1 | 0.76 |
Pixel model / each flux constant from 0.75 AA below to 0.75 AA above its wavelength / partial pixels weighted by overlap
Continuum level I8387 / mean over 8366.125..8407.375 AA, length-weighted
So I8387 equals 11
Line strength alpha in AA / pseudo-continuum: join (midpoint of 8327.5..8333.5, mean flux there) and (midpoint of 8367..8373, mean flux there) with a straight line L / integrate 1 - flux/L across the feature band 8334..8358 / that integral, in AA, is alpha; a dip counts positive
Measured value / 1.99 AA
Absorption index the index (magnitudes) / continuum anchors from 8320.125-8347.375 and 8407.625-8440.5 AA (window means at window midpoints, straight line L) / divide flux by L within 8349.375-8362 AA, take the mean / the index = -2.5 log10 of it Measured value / 0.05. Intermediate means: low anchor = 10.9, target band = 10.4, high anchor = 10.9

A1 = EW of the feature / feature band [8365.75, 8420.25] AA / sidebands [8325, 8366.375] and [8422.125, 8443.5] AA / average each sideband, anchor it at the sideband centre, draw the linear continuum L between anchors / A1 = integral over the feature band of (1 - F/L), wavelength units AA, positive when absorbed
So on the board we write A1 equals -1.8 AA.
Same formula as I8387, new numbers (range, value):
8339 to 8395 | 10.6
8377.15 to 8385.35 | 11.3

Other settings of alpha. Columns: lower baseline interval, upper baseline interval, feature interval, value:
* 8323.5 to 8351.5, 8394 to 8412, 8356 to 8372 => 0.2 AA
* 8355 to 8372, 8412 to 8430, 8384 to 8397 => 0.0 AA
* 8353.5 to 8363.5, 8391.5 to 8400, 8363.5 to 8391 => -1.2 AA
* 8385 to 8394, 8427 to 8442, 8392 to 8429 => -1.2 AA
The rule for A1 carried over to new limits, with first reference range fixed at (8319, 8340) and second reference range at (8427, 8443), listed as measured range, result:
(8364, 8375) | -0.16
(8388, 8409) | 0.56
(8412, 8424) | -0.35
